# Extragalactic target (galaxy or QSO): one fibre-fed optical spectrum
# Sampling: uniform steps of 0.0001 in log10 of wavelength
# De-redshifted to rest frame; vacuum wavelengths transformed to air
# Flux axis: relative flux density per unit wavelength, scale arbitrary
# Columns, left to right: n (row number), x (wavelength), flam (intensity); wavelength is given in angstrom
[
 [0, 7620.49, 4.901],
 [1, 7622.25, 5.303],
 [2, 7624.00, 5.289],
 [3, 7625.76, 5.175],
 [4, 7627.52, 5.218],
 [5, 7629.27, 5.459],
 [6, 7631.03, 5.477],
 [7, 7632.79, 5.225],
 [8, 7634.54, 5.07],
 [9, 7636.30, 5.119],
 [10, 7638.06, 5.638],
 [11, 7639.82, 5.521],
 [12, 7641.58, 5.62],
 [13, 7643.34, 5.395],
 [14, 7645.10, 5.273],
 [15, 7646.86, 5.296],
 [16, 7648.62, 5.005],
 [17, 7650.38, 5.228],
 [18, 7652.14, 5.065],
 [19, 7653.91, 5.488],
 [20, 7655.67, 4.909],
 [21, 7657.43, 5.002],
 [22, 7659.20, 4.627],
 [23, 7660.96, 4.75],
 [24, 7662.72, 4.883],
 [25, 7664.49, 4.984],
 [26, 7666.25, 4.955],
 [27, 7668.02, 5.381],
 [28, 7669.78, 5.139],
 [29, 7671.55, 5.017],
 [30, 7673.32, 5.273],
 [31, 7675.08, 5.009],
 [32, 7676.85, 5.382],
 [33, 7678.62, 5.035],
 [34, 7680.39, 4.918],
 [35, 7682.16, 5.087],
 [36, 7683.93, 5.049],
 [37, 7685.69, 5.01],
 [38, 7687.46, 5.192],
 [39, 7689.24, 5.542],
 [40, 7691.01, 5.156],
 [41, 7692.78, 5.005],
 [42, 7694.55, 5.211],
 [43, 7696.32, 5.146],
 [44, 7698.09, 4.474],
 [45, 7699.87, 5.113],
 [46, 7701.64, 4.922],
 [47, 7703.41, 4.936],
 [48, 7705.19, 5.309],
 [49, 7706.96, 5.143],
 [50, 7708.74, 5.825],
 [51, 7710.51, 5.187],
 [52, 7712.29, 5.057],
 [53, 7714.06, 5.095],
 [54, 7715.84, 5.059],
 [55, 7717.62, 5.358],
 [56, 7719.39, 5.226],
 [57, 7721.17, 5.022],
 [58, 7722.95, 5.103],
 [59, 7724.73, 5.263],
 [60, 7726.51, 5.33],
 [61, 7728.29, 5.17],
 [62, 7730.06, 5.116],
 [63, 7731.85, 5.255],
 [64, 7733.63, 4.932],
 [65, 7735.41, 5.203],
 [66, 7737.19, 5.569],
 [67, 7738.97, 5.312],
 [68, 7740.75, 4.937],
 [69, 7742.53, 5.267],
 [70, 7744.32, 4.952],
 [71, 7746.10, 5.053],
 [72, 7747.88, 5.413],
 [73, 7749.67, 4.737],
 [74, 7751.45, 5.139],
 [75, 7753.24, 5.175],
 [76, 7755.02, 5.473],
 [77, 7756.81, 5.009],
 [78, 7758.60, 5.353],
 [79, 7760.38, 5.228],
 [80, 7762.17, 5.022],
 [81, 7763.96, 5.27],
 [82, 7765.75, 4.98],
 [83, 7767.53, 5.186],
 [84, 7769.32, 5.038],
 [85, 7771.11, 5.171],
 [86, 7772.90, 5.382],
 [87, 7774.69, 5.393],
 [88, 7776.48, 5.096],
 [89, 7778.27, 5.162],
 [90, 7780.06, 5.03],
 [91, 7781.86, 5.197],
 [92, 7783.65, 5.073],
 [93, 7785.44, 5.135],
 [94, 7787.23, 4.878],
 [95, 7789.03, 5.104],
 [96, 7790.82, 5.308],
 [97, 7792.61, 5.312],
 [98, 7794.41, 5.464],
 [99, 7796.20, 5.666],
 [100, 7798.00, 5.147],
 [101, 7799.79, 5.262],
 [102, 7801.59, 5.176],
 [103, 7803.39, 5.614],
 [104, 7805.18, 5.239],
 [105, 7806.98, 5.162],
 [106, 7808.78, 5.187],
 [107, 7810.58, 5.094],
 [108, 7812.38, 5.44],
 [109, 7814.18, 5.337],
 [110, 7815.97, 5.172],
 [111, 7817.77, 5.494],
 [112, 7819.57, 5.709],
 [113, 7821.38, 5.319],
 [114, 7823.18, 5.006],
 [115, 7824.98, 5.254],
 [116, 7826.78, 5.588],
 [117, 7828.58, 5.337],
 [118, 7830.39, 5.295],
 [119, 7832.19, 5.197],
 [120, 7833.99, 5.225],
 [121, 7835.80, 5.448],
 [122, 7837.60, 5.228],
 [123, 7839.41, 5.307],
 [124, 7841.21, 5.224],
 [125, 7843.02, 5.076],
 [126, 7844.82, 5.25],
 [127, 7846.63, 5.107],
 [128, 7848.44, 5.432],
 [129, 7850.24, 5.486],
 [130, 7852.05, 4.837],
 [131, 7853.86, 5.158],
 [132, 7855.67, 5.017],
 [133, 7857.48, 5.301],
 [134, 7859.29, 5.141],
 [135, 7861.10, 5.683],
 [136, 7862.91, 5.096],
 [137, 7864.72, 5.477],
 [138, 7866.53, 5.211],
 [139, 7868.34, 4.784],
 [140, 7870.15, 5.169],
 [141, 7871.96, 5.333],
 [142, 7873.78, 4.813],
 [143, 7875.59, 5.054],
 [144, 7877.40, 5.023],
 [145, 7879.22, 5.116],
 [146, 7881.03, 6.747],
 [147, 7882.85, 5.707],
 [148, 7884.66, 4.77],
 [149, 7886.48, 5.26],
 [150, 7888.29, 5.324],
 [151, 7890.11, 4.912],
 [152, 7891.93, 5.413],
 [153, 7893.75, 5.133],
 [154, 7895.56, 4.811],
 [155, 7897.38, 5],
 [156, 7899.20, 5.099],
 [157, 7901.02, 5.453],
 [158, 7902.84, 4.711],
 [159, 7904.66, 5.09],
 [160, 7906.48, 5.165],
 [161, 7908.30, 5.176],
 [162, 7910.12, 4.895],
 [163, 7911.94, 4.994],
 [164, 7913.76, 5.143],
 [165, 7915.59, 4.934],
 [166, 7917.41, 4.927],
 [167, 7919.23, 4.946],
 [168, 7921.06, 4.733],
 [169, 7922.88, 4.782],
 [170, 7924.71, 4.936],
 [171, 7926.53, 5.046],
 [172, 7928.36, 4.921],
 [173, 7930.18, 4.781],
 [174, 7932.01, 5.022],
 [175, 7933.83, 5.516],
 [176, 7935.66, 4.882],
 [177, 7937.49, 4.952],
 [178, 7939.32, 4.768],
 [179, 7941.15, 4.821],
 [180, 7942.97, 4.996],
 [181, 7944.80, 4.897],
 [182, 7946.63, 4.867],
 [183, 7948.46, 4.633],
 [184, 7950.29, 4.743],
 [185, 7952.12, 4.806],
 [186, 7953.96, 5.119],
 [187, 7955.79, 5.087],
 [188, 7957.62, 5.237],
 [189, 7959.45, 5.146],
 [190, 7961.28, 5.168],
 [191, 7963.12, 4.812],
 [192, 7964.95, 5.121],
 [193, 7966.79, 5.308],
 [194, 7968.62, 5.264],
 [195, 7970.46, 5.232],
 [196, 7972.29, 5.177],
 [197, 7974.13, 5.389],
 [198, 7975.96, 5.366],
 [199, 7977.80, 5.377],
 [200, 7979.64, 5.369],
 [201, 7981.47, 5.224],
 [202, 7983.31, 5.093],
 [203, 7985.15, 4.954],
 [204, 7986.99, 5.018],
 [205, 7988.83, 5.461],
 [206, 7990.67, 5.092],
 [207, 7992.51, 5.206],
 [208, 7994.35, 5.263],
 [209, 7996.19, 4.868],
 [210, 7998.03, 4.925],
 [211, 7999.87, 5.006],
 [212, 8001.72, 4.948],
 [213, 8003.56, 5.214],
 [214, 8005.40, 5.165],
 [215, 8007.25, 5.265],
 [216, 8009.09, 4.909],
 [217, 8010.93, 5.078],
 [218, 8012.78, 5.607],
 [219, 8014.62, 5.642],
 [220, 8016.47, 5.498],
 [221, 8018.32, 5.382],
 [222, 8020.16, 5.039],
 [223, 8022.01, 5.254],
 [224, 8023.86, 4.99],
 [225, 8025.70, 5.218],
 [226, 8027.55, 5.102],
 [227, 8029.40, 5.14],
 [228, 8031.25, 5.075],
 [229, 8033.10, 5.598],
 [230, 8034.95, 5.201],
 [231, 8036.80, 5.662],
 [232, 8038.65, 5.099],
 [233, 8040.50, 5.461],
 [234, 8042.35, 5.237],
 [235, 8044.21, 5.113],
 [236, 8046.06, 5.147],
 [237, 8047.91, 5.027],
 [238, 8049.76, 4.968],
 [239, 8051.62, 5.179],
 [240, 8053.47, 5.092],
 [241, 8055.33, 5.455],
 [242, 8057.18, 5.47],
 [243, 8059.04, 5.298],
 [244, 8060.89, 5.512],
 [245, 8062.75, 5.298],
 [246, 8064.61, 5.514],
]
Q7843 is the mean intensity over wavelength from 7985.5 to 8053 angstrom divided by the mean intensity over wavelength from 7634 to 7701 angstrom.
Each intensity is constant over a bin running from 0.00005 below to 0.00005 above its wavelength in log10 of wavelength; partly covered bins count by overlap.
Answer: 1.01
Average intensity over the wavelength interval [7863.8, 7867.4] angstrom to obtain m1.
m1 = 5.35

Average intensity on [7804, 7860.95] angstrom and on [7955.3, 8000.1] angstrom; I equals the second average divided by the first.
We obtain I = 0.98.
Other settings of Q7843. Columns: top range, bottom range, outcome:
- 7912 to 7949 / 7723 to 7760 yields 0.95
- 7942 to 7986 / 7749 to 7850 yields 0.97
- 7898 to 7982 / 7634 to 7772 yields 0.98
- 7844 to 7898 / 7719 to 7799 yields 1.01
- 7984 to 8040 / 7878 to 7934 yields 1.02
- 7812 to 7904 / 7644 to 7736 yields 1.02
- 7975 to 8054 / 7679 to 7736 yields 1.01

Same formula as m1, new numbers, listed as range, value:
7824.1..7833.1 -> 5.34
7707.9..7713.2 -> 5.36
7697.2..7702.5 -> 4.83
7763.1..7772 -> 5.13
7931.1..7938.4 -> 5.09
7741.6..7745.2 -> 5.1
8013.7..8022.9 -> 5.36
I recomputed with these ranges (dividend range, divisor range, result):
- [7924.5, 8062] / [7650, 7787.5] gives 1.00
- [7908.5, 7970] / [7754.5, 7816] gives 0.95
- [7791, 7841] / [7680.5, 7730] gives 1.03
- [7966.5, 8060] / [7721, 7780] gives 1.01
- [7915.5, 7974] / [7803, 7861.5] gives 0.95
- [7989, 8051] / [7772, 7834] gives 0.99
